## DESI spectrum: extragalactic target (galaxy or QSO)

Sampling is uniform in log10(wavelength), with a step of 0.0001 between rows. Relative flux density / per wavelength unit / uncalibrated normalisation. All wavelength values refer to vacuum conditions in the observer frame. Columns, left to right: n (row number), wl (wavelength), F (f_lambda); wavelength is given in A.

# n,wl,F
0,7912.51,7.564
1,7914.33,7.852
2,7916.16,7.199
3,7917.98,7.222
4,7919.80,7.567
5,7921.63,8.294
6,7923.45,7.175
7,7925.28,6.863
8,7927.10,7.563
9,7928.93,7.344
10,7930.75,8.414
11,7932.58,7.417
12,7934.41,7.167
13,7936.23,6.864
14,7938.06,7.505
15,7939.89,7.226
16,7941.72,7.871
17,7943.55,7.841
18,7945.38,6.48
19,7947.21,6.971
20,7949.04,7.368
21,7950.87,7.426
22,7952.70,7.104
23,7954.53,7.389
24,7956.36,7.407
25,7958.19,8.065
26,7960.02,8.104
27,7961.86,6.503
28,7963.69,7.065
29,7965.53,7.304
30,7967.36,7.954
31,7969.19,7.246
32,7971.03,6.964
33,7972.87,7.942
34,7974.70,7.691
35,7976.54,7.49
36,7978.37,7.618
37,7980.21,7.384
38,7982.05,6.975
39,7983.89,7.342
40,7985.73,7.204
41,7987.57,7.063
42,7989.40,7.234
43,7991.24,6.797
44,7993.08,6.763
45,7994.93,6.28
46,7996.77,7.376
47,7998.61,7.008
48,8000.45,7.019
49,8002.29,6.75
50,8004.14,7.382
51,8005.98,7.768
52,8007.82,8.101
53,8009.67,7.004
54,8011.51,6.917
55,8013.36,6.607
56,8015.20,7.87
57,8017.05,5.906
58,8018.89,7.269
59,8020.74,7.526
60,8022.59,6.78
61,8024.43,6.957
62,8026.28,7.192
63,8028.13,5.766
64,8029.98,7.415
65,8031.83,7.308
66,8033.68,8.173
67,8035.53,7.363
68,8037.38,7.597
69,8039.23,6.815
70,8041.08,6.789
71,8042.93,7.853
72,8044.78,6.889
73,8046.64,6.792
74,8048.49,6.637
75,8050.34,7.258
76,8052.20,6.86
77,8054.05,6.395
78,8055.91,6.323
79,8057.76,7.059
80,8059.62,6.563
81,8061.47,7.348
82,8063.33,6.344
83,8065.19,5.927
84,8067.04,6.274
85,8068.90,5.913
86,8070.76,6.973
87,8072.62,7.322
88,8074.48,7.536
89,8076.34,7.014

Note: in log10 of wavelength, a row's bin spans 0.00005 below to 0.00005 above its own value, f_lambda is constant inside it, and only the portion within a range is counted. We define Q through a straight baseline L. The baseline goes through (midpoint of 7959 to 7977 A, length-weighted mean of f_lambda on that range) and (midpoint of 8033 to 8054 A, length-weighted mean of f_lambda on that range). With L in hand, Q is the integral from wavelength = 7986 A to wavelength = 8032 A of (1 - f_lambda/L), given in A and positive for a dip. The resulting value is 1.5 A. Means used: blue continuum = 7.43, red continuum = 7.14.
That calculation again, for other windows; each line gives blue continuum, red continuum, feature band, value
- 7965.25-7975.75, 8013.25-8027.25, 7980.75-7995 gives 0.68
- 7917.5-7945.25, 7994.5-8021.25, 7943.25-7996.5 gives 0.19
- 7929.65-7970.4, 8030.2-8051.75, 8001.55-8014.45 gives 0.09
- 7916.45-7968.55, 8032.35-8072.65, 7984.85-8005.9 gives 0.39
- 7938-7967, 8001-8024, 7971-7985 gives -0.35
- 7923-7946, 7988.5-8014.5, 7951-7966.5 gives -0.22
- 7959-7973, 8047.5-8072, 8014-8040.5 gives -0.99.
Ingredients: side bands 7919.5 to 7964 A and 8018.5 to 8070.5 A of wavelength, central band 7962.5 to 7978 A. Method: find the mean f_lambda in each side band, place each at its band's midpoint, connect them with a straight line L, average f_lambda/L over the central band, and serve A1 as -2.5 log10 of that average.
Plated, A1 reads -0.03 mag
